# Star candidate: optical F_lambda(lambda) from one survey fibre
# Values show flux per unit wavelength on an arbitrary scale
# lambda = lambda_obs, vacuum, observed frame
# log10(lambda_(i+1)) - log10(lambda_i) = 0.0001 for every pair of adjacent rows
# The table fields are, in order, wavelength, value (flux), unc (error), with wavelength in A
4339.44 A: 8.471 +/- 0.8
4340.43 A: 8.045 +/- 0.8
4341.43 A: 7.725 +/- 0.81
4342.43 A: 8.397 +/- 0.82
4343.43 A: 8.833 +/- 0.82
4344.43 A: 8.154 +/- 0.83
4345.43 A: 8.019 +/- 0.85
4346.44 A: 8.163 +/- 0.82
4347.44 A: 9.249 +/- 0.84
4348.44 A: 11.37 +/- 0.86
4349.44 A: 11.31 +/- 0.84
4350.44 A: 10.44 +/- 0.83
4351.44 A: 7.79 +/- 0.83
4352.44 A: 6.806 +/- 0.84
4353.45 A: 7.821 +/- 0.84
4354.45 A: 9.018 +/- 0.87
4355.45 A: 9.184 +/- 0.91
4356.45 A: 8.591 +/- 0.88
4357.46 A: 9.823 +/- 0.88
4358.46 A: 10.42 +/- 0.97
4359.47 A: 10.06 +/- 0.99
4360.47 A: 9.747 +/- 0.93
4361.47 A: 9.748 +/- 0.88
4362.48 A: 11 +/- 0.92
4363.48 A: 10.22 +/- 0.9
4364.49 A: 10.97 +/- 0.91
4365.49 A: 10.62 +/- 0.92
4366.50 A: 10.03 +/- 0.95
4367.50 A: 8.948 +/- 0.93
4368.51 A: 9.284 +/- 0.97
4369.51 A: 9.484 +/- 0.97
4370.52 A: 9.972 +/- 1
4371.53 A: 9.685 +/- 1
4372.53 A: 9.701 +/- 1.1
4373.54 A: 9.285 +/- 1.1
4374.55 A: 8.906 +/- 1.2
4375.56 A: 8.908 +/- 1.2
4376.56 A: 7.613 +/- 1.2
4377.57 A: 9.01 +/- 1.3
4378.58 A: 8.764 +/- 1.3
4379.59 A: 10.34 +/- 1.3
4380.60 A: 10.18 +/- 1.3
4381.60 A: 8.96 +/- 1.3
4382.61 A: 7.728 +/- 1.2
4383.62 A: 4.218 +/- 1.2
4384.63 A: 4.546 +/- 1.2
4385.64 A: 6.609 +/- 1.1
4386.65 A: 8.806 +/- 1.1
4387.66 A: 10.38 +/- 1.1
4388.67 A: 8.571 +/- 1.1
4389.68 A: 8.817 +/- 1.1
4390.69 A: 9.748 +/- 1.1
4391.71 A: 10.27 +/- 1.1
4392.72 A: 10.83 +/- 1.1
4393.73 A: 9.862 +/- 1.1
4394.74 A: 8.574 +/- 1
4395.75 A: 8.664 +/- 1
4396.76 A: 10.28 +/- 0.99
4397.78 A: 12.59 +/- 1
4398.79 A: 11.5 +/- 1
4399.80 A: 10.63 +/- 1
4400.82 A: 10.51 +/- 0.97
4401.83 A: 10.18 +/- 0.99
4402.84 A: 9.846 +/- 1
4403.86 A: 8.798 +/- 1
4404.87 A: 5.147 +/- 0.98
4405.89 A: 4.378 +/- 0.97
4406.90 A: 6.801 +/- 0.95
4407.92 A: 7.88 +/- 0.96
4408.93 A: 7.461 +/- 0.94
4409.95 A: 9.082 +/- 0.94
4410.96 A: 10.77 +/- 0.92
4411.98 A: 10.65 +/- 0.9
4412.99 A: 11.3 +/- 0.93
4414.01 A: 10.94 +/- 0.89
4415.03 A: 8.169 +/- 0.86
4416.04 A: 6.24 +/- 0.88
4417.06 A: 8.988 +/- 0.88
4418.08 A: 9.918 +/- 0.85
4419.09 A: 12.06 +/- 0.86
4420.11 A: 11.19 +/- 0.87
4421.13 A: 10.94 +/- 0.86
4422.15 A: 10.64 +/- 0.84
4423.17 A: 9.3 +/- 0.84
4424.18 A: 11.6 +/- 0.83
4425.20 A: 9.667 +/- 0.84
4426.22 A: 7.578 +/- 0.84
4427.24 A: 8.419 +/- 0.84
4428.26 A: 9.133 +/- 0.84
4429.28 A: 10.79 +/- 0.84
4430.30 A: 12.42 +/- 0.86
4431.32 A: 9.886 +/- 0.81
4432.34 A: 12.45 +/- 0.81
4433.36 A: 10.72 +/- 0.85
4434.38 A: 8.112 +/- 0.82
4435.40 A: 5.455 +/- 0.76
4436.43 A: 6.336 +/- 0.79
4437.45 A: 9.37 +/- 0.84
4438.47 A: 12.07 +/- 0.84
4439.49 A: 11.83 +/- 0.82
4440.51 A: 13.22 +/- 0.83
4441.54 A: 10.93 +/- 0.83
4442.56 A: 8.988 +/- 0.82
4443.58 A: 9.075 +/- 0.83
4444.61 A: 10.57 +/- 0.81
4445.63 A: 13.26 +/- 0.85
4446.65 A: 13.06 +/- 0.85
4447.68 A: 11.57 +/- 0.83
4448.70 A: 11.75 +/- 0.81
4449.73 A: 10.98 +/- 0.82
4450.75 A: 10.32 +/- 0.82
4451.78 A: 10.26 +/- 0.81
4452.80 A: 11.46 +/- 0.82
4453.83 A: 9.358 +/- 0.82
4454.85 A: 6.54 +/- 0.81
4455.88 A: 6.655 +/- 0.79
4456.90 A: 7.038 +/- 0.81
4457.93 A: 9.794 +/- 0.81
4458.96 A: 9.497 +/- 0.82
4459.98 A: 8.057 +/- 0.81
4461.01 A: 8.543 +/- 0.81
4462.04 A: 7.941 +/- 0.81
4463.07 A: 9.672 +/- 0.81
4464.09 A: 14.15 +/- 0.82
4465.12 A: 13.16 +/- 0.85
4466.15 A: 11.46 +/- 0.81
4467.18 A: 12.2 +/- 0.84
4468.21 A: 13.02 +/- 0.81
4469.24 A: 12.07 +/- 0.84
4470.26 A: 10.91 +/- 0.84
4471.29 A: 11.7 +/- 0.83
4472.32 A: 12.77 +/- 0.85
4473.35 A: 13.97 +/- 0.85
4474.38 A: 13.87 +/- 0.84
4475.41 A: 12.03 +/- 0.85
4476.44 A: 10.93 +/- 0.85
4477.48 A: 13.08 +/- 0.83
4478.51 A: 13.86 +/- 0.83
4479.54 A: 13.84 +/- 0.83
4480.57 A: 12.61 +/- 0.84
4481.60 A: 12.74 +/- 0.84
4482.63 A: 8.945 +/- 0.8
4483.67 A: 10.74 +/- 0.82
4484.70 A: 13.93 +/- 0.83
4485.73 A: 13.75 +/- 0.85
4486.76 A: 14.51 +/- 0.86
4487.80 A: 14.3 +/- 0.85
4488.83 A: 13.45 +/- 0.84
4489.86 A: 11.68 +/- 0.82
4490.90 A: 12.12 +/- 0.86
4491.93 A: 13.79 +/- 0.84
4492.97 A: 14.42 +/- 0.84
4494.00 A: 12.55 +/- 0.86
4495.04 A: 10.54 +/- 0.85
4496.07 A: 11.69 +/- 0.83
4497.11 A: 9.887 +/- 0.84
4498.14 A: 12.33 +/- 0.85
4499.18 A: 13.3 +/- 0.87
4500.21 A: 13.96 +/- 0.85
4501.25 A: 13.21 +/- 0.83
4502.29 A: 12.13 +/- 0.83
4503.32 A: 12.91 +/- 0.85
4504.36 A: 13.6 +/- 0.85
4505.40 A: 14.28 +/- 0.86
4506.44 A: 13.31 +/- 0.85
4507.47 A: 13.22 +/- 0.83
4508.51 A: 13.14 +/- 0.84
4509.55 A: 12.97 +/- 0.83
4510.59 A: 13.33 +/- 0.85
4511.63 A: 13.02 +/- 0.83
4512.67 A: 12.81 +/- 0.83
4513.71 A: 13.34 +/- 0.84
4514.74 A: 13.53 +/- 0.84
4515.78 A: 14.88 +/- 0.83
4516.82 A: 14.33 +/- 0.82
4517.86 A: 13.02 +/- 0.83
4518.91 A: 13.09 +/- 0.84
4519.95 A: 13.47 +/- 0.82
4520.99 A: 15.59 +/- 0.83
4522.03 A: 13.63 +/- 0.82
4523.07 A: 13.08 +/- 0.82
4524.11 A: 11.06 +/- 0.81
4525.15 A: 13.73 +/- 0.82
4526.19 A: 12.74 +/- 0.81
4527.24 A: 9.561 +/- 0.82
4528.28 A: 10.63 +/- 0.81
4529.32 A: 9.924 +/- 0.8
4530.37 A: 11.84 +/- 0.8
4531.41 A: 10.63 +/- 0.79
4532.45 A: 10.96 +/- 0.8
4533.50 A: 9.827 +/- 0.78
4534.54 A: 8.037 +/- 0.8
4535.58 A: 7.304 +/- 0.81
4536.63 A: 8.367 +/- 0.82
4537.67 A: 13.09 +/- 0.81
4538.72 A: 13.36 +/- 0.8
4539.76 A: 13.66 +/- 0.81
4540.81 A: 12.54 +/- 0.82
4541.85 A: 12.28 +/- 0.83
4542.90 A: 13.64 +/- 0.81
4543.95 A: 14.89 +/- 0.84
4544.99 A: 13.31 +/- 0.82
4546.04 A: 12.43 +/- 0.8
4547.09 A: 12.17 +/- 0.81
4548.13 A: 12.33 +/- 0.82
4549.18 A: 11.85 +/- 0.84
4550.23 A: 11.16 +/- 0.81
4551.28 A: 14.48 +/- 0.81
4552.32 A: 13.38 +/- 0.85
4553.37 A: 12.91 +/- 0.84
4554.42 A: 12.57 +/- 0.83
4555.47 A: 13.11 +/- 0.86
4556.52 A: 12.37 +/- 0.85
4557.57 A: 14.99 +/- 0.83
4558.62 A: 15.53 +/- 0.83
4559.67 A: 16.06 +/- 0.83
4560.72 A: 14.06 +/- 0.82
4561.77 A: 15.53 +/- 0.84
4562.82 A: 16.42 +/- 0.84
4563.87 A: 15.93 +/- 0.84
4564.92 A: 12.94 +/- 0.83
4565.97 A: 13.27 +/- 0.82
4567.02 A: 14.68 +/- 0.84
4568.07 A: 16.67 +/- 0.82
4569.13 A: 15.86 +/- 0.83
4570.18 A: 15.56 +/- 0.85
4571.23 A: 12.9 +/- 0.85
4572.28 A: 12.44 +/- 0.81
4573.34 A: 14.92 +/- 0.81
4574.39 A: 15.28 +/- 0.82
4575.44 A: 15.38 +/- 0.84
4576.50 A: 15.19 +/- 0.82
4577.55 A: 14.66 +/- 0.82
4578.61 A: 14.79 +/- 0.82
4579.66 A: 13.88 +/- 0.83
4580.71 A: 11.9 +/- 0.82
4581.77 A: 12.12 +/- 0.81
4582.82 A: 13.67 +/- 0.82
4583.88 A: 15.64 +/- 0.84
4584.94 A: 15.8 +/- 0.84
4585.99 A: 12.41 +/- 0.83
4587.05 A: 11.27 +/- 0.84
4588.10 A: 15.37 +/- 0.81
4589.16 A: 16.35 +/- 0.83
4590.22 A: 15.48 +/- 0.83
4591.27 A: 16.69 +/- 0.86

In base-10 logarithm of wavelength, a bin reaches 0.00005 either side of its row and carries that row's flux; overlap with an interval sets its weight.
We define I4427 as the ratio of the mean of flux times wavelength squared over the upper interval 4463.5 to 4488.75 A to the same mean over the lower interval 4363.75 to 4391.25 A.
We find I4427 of 1.5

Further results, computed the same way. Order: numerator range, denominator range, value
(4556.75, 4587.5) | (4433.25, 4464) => 1.56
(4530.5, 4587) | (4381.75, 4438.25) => 1.55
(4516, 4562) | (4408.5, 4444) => 1.34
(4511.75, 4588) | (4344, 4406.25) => 1.56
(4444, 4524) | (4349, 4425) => 1.37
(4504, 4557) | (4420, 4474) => 1.24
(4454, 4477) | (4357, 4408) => 1.21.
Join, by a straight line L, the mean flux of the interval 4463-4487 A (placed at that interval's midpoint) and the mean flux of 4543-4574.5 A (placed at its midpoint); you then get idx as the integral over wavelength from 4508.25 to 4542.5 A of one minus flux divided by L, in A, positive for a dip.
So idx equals 3.03 A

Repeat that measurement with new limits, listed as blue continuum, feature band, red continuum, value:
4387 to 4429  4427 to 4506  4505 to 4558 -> -3.2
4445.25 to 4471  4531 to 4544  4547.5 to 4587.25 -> 1.8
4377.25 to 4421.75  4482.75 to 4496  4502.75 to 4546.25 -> -1.5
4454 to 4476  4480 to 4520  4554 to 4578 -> -2.9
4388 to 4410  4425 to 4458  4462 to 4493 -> 2.9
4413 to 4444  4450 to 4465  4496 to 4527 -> 2.3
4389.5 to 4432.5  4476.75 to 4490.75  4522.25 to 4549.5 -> -2.6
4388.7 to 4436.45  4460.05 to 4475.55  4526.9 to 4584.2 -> -1.1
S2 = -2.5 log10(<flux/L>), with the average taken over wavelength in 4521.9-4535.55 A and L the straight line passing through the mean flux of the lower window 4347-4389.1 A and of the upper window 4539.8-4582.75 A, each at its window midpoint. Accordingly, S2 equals 0.19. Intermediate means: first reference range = 9.15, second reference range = 13.9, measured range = 11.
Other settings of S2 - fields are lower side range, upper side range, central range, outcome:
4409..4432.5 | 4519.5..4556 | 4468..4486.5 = -0.138 mag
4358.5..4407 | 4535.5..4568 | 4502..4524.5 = -0.081 mag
